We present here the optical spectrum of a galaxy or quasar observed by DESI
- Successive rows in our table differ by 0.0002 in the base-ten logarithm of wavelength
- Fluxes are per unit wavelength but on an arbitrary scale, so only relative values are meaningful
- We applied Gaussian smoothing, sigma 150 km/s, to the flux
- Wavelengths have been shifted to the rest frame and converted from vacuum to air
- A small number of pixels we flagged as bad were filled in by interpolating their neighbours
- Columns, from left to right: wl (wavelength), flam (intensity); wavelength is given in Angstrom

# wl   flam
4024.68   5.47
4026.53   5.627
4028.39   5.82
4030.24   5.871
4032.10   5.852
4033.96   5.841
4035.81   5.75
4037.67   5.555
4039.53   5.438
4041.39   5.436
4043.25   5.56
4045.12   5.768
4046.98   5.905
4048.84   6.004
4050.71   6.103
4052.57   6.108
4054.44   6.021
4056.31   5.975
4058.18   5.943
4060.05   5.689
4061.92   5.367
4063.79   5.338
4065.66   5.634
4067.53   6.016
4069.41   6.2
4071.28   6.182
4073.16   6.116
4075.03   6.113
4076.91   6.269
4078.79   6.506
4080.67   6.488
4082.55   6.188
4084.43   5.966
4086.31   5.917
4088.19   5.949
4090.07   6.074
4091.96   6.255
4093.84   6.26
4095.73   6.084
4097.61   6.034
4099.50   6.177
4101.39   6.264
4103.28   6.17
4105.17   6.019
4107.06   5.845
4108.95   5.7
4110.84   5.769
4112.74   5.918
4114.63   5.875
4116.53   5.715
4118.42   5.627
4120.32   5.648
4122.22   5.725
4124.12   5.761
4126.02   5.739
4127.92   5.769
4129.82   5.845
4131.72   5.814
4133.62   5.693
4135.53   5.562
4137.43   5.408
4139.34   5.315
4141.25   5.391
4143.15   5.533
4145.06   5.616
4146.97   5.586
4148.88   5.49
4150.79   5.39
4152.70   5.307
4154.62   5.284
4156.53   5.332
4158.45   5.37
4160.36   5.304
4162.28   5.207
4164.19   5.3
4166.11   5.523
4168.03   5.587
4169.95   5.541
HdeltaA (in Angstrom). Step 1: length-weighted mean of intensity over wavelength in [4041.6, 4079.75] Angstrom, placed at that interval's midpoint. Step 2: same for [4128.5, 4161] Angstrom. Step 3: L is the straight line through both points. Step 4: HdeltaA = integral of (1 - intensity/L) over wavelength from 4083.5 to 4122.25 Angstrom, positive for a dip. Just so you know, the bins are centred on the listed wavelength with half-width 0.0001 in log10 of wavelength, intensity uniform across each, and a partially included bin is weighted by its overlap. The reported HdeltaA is -1.7 Angstrom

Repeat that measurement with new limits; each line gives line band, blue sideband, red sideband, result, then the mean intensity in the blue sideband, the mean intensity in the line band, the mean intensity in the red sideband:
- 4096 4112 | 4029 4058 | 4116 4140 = -0.8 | 5.82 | 6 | 5.67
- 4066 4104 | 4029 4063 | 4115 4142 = -2.9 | 5.79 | 6.15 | 5.65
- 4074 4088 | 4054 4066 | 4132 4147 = -1.3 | 5.7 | 6.19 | 5.52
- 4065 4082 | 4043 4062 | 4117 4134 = -1.0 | 5.89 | 6.18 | 5.74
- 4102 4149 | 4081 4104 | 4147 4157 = 0.0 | 6.12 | 5.71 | 5.38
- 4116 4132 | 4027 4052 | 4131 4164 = -0.7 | 5.77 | 5.74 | 5.44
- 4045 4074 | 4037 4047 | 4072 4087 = -0.2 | 5.58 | 5.9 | 6.2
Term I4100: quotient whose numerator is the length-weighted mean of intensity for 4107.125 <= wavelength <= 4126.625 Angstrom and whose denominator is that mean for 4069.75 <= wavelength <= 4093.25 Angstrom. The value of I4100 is 0.9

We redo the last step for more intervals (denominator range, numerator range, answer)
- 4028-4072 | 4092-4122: 1.02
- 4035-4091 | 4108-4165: 0.94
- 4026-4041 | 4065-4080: 1.08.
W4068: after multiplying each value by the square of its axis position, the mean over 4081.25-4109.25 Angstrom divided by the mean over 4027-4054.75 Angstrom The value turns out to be 1.08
